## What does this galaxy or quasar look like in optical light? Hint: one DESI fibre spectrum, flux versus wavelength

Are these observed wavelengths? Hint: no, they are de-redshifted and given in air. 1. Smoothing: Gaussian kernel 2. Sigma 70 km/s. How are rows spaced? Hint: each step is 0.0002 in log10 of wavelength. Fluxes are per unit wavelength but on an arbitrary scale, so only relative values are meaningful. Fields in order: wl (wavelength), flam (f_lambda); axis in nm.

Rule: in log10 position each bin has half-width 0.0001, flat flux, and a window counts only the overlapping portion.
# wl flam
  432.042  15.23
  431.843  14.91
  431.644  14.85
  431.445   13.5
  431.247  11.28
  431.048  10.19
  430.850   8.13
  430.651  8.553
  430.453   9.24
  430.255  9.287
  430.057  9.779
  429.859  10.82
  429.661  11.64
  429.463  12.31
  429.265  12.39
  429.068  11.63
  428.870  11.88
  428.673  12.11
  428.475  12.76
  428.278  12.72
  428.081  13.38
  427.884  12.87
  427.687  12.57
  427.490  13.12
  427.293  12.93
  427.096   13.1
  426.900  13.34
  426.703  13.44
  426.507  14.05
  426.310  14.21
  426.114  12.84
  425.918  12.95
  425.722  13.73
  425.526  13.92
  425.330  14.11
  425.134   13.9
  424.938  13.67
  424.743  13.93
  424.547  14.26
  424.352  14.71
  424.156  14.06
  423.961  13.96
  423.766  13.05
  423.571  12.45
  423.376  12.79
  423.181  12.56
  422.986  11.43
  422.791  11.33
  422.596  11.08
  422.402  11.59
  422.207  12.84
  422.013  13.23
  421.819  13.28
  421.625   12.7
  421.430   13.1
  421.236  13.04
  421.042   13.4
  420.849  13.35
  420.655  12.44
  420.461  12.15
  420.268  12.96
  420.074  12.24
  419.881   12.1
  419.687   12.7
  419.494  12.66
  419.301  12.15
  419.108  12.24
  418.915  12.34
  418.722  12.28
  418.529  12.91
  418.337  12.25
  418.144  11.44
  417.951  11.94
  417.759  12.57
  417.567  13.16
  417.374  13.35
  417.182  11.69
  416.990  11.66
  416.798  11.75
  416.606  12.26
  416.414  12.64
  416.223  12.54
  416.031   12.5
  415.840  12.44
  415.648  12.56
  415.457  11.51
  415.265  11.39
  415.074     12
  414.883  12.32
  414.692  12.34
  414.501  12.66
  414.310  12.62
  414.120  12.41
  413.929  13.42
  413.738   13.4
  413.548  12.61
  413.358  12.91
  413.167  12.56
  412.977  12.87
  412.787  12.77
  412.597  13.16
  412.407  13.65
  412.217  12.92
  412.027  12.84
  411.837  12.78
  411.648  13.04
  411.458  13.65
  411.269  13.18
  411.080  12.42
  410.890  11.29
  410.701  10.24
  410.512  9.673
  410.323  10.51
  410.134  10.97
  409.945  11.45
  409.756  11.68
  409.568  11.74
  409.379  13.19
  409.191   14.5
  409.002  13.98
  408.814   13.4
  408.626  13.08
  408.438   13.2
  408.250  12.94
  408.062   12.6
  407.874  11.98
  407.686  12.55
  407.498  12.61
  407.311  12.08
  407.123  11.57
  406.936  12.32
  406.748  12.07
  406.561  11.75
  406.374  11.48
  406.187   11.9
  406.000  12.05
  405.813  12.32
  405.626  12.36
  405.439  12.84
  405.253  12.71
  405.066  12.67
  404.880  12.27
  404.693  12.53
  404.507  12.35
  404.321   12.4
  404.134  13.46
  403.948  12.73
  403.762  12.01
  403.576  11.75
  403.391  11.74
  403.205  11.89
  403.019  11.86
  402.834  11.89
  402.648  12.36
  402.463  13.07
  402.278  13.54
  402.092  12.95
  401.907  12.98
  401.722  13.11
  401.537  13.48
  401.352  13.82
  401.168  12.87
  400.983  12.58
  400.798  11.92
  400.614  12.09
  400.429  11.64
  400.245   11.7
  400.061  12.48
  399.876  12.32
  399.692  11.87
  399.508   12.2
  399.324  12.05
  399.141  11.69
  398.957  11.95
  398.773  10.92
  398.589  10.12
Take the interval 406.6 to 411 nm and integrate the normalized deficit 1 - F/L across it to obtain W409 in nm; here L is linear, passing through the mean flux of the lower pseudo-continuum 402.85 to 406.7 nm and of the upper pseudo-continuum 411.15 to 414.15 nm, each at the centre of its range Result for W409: 0.17 nm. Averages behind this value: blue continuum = 12.2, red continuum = 13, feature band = 12.2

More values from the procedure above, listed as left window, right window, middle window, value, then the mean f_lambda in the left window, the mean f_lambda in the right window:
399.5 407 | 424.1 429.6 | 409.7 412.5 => 0.14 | 12.4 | 13.2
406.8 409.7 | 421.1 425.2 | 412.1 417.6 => 0.13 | 12.8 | 13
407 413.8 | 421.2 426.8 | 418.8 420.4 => 0.07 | 12.5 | 13.2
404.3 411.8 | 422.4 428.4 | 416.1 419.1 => 0.11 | 12.3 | 13.2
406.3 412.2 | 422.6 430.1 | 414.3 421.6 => 0.11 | 12.3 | 12.9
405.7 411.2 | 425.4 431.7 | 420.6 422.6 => -0.11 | 12.1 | 12.2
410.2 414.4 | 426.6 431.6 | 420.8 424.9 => -0.32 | 12.5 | 11.8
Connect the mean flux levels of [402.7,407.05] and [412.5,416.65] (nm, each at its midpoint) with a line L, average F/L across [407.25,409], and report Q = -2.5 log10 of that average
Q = -0.04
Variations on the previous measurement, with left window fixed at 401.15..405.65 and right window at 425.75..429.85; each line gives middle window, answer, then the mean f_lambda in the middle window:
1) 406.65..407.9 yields 0.042 mag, 12.2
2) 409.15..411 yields 0.111 mag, 11.4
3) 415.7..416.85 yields 0.028 mag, 12.4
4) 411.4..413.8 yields -0.026 mag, 13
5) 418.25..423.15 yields 0.023 mag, 12.5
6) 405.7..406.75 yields 0.063 mag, 11.9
